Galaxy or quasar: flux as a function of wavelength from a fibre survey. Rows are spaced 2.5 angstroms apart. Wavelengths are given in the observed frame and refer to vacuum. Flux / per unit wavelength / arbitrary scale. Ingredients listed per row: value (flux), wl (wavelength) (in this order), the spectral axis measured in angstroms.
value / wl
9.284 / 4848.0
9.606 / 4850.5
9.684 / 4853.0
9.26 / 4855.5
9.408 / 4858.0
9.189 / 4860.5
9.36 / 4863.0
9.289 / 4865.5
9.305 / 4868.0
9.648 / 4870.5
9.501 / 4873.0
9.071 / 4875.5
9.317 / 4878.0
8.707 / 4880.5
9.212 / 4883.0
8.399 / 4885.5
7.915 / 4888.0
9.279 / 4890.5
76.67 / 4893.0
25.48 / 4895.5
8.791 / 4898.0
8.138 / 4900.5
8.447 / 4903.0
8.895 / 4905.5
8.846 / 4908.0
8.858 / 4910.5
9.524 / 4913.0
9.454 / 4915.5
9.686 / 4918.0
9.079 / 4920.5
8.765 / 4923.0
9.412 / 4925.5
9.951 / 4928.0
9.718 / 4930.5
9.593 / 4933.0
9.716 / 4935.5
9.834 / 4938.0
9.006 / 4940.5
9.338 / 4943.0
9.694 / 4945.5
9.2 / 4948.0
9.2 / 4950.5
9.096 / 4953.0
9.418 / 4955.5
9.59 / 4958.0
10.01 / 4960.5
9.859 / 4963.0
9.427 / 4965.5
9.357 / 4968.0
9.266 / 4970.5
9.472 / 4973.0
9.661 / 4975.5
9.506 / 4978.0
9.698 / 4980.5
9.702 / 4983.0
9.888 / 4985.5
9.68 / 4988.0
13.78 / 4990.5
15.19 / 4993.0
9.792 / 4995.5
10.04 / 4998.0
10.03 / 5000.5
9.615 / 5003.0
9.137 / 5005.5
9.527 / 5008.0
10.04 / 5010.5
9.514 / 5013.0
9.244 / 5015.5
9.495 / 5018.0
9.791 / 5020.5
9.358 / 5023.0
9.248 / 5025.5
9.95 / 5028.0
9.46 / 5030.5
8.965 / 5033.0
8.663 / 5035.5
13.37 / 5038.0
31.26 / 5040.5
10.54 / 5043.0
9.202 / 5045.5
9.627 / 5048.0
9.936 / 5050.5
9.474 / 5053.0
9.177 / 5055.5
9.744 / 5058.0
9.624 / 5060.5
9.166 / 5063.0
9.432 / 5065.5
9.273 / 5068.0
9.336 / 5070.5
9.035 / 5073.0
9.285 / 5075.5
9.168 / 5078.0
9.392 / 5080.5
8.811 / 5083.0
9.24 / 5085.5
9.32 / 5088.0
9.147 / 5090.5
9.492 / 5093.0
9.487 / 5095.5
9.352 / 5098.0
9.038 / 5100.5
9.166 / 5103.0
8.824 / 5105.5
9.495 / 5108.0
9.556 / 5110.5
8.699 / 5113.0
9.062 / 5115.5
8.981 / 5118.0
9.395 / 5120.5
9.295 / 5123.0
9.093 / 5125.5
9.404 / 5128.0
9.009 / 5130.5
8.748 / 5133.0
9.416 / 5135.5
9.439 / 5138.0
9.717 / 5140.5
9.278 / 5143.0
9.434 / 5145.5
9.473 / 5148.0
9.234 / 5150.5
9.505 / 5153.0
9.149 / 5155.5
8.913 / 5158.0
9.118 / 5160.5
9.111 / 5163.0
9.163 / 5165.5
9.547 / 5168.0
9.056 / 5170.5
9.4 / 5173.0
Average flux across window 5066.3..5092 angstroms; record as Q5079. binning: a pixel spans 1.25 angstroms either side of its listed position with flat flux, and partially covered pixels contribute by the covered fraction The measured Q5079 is 9.21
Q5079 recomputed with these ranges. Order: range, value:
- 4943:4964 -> 9.49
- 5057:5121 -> 9.25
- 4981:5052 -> 10.8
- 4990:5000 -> 11.9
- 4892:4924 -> 15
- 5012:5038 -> 9.56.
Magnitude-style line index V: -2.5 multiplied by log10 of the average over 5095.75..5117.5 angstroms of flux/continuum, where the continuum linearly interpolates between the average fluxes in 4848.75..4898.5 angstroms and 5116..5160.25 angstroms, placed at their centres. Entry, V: 0.07 mag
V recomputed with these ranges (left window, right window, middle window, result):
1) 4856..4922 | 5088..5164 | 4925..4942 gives 0.212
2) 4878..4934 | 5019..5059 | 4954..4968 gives 0.248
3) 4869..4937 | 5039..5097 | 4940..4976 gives 0.222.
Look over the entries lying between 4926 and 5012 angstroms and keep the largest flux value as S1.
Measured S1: 15.19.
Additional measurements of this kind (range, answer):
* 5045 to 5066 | 9.936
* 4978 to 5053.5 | 31.26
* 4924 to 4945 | 9.951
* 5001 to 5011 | 10.04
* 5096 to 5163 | 9.717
